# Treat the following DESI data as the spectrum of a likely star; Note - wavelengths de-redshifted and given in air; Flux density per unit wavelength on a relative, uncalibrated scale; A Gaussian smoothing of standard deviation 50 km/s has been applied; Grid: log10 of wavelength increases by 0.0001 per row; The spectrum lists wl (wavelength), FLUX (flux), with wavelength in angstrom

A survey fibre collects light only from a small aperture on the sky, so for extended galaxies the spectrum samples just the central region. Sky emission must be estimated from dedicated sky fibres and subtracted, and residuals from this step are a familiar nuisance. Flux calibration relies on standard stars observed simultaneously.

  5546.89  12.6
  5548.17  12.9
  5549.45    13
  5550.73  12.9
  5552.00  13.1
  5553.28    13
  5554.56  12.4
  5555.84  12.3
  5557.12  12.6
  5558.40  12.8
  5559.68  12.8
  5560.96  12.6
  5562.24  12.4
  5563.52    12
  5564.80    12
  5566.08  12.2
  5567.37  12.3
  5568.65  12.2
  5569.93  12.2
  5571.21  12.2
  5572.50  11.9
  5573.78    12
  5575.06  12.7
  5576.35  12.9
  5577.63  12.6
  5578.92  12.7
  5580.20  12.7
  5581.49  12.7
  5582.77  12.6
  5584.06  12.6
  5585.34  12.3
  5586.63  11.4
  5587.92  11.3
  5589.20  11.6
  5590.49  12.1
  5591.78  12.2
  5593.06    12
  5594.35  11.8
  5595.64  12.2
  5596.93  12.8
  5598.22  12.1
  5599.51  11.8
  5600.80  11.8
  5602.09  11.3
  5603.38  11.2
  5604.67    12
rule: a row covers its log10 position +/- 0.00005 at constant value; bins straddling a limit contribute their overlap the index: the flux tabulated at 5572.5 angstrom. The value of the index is 11.9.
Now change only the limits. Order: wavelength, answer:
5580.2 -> 12.7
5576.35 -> 12.9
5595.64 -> 12.2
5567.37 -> 12.3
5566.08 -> 12.2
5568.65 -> 12.2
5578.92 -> 12.7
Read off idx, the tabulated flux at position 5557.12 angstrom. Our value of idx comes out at 12.6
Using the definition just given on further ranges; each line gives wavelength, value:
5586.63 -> 11.4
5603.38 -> 11.2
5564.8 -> 12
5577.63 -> 12.6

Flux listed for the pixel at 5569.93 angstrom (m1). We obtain 12.2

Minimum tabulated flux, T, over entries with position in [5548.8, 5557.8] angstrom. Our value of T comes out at 12.3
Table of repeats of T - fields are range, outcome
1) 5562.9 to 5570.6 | 12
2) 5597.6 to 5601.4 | 11.8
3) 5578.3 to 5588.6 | 11.3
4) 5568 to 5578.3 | 11.9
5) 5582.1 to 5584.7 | 12.6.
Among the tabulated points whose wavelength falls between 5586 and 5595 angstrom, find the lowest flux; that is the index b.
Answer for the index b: 11.3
